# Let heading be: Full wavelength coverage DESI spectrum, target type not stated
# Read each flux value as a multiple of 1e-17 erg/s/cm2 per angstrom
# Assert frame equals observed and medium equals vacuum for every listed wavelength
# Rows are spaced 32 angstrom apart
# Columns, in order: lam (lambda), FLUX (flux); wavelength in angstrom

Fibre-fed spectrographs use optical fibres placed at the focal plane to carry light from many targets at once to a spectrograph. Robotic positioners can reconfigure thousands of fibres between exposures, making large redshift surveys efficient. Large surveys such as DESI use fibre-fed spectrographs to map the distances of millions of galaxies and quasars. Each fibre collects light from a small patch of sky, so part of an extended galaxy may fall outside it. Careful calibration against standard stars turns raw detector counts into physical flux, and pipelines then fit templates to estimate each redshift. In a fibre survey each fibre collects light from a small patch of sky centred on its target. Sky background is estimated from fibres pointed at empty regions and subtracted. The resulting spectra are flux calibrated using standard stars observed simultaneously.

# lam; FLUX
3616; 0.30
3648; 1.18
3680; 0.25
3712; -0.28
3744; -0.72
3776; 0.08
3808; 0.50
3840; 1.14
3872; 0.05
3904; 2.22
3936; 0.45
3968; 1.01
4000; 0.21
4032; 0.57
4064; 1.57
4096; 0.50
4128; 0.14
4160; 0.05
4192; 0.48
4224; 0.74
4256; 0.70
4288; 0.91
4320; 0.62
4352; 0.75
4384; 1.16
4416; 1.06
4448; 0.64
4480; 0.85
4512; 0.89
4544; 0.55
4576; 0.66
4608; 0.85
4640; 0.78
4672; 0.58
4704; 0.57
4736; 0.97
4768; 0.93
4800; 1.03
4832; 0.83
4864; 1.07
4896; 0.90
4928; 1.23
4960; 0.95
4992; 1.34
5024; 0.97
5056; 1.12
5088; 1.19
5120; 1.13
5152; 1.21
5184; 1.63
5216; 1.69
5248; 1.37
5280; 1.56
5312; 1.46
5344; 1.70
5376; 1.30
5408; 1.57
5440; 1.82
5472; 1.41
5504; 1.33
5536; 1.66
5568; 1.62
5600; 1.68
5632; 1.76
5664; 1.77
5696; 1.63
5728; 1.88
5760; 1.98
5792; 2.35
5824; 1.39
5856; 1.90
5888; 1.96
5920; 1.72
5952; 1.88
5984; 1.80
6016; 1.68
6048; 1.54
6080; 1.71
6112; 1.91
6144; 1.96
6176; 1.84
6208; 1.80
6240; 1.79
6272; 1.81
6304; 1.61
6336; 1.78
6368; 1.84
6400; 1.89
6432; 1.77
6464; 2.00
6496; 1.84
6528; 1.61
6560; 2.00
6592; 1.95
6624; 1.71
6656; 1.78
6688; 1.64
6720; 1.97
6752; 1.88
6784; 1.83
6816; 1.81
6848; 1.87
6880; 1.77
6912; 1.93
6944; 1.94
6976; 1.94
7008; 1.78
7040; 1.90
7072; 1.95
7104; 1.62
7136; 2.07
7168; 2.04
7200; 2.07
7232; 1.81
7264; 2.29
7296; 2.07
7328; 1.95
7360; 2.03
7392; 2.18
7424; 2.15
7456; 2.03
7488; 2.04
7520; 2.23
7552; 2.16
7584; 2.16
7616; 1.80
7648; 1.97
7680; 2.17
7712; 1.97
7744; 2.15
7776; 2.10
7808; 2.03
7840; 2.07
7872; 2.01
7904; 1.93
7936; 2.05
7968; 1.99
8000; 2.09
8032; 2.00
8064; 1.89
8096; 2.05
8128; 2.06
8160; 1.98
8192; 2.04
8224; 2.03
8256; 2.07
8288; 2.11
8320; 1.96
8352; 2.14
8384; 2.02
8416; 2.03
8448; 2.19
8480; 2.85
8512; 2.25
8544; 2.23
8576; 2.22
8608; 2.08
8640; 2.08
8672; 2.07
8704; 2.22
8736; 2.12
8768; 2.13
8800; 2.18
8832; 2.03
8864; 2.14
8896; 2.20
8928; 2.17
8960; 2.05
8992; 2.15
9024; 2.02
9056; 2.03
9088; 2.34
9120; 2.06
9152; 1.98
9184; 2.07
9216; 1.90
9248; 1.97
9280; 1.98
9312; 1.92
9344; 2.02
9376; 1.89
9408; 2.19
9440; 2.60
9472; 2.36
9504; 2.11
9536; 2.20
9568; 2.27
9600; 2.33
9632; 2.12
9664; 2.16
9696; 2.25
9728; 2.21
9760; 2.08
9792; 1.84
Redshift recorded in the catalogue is 0.29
